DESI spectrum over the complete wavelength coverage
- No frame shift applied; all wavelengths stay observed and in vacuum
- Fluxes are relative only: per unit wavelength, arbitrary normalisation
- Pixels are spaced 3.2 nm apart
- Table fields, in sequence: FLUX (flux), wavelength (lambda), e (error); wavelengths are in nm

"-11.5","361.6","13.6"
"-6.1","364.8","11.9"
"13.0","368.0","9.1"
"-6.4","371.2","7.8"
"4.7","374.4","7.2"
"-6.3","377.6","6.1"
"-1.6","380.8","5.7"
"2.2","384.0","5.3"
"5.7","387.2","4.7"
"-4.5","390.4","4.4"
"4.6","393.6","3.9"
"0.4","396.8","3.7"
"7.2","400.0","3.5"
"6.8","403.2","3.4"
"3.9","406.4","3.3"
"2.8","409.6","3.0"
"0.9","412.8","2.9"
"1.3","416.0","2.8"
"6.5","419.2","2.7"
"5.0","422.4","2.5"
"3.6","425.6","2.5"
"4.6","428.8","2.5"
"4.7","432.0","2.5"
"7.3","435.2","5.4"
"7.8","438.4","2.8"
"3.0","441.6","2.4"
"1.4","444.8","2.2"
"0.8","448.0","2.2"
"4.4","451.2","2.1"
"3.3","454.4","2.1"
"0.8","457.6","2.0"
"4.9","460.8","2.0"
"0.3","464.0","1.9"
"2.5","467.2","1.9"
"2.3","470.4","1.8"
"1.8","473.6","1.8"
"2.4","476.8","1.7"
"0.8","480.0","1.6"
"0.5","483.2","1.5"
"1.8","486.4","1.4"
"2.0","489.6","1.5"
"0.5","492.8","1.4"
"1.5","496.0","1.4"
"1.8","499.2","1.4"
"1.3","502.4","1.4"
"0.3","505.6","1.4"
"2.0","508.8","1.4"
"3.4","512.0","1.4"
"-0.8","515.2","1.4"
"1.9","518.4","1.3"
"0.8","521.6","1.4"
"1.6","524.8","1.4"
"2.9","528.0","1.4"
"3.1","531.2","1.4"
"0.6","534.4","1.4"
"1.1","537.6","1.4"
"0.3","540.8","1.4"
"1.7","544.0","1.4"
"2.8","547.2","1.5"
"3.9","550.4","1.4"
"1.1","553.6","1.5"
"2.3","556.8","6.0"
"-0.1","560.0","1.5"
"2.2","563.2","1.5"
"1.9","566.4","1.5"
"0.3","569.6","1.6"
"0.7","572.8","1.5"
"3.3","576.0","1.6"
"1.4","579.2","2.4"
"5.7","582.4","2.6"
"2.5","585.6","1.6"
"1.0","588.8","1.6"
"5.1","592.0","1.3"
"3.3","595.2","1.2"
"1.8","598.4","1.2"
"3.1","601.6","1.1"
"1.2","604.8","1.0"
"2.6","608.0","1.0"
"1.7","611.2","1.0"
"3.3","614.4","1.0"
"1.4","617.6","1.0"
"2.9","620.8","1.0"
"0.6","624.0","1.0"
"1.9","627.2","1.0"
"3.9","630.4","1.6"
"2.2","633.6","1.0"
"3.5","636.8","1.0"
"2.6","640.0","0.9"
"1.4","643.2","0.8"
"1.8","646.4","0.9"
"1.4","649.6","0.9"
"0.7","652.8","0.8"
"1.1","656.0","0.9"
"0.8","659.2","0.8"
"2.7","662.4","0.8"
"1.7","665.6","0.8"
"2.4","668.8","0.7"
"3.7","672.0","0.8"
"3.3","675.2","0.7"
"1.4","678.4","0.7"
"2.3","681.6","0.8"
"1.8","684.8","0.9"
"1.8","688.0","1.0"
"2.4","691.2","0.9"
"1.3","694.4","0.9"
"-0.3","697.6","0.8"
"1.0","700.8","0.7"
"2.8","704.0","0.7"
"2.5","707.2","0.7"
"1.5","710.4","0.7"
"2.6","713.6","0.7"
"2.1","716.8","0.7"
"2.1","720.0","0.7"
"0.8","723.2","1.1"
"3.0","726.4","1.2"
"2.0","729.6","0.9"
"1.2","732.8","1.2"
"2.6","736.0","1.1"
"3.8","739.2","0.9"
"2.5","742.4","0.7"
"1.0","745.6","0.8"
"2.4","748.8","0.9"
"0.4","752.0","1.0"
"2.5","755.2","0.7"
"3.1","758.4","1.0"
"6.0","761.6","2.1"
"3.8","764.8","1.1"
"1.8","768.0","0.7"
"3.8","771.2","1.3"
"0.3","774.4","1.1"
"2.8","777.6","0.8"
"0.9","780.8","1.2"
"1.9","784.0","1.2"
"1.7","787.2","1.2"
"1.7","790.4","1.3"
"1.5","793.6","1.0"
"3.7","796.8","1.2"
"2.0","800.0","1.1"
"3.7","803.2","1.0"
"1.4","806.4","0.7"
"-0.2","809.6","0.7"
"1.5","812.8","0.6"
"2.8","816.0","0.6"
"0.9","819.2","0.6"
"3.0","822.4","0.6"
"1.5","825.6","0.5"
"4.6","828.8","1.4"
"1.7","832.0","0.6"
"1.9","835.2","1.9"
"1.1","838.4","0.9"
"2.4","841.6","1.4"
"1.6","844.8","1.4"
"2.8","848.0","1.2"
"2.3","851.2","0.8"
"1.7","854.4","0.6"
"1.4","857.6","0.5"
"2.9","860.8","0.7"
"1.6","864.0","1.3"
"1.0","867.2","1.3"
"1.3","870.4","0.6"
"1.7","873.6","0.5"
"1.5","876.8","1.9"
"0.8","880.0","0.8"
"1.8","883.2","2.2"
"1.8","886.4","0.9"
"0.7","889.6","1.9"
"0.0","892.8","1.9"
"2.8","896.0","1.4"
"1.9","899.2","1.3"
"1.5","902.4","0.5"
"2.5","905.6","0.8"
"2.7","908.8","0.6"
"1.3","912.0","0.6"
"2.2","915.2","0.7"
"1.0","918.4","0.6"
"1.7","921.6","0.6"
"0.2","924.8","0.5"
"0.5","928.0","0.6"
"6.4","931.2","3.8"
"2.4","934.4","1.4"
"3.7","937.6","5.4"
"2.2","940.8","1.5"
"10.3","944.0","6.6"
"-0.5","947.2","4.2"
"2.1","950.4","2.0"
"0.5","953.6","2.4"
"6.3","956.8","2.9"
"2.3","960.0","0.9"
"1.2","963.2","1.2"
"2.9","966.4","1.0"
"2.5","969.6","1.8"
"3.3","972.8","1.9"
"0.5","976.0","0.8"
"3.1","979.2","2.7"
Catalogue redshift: 1.57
